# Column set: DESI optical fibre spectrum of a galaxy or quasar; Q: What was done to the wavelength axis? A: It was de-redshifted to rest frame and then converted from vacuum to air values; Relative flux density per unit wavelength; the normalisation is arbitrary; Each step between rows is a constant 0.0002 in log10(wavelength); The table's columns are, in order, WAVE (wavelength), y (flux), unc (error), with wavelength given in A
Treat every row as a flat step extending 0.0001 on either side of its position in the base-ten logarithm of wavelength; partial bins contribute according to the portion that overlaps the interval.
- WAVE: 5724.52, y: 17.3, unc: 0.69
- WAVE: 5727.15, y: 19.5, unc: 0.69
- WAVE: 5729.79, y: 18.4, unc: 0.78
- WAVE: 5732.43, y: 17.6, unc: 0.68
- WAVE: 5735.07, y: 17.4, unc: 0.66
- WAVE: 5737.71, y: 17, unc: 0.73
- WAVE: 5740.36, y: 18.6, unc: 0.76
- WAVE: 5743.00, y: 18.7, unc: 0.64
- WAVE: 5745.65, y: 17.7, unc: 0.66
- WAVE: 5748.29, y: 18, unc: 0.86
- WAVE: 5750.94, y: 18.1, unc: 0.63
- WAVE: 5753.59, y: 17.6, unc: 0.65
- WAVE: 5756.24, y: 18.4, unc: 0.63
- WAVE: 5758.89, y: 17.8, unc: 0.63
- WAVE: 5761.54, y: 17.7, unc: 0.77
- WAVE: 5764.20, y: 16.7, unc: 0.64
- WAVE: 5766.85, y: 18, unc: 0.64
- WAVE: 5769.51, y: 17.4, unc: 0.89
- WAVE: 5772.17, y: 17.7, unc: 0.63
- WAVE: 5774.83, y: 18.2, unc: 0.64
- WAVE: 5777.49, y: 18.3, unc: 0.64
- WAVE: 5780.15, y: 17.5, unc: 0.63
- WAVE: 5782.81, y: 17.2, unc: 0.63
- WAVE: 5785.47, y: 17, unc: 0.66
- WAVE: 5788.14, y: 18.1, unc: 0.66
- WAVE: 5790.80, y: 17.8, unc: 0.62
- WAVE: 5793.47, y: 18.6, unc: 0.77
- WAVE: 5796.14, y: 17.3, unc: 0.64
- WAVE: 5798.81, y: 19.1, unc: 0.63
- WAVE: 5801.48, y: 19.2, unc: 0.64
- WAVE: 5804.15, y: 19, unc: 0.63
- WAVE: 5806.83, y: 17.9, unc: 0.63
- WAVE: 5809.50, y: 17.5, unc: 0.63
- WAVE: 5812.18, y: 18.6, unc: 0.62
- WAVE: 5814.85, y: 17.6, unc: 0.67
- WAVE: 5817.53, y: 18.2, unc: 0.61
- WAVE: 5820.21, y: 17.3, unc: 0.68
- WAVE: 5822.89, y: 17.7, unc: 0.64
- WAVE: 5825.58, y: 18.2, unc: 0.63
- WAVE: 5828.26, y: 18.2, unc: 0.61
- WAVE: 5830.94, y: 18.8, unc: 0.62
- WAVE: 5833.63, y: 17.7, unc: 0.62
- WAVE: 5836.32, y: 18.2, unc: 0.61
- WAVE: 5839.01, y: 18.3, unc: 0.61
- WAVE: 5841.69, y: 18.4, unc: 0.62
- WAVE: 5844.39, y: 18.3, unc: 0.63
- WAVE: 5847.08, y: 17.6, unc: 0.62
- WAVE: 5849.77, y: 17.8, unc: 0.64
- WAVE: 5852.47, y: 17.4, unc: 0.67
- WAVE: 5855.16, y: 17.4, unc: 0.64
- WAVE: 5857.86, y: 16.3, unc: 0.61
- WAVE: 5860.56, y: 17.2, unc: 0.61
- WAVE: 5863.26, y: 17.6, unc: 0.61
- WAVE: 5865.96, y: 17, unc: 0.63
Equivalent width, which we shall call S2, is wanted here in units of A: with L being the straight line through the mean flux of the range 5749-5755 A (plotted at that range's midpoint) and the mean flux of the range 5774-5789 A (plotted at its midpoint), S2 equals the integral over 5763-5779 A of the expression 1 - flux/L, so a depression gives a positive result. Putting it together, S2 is 0.0 A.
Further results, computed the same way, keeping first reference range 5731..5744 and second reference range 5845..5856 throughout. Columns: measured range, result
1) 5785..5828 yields -0.9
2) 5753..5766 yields 0.1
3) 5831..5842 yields -0.3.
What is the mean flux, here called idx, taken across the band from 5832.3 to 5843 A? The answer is 18.2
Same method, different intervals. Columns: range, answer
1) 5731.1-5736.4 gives 17.5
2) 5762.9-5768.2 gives 17.4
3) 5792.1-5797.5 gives 17.9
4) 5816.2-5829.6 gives 17.9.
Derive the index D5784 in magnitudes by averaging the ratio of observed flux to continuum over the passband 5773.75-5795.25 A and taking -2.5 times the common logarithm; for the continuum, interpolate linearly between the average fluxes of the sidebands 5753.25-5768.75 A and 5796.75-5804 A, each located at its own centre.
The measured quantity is 0.04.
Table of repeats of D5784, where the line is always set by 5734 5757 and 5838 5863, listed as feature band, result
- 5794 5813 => -0.04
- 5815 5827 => -0.01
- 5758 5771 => 0.02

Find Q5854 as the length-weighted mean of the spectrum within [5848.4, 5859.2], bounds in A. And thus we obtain 17.2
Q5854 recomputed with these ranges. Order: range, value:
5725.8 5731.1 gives 19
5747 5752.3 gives 18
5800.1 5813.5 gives 18.4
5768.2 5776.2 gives 17.8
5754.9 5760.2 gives 18.1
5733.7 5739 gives 17.2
